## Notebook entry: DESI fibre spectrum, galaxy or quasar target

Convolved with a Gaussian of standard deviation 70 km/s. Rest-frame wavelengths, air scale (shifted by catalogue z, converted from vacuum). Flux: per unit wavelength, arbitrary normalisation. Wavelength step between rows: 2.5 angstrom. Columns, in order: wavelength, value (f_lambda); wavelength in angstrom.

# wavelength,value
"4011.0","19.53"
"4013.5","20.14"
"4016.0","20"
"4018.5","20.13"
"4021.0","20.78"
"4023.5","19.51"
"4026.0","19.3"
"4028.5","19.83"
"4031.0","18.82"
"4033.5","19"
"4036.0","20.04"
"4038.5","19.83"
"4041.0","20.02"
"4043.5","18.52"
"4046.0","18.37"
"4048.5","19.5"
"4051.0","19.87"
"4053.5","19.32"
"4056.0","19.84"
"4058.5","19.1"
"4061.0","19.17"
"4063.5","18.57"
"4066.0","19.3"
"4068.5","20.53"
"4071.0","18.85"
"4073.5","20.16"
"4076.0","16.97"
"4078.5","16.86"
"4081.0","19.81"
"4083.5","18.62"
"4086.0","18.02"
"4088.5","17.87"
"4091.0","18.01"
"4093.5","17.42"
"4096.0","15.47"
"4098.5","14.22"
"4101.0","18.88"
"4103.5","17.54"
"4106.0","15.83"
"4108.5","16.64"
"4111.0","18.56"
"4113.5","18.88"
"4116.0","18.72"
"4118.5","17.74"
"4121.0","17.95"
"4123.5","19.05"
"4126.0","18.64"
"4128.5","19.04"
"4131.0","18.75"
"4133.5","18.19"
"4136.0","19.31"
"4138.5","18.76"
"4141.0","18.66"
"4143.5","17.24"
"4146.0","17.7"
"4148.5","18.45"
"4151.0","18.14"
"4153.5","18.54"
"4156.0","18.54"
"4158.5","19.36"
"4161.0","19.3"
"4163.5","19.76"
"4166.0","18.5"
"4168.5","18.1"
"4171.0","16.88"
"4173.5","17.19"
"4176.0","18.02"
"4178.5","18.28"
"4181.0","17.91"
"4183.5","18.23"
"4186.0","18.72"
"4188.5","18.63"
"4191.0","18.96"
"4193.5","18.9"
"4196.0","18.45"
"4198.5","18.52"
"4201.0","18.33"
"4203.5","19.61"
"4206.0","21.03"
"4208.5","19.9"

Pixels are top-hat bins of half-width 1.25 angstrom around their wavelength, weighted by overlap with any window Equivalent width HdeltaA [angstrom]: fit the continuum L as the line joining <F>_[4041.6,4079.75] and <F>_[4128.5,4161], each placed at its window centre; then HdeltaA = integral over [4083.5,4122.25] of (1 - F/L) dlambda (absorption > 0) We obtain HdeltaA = 2.6 angstrom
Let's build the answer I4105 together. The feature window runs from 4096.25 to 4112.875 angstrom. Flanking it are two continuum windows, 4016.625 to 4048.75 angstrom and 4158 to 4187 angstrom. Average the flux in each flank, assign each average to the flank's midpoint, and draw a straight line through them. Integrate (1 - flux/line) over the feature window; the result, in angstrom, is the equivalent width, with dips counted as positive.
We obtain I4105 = 1.7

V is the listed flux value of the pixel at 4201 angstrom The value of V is 18.33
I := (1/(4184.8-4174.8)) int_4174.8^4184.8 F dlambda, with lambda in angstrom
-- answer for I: 18.1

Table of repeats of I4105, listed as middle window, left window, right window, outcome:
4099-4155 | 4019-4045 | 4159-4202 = 1.9 angstrom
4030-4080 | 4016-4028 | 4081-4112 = -0.9 angstrom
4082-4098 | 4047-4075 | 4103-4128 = 1.1 angstrom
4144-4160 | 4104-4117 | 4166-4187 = -0.5 angstrom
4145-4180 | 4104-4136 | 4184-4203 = 0.2 angstrom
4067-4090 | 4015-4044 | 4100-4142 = 0.4 angstrom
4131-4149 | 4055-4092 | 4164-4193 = 0.1 angstrom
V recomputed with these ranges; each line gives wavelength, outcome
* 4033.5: 19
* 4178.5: 18.28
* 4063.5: 18.57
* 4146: 17.7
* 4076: 16.97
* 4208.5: 19.9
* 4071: 18.85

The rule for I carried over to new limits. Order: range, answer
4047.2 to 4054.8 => 19.6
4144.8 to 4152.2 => 18.1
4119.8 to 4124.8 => 18.5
